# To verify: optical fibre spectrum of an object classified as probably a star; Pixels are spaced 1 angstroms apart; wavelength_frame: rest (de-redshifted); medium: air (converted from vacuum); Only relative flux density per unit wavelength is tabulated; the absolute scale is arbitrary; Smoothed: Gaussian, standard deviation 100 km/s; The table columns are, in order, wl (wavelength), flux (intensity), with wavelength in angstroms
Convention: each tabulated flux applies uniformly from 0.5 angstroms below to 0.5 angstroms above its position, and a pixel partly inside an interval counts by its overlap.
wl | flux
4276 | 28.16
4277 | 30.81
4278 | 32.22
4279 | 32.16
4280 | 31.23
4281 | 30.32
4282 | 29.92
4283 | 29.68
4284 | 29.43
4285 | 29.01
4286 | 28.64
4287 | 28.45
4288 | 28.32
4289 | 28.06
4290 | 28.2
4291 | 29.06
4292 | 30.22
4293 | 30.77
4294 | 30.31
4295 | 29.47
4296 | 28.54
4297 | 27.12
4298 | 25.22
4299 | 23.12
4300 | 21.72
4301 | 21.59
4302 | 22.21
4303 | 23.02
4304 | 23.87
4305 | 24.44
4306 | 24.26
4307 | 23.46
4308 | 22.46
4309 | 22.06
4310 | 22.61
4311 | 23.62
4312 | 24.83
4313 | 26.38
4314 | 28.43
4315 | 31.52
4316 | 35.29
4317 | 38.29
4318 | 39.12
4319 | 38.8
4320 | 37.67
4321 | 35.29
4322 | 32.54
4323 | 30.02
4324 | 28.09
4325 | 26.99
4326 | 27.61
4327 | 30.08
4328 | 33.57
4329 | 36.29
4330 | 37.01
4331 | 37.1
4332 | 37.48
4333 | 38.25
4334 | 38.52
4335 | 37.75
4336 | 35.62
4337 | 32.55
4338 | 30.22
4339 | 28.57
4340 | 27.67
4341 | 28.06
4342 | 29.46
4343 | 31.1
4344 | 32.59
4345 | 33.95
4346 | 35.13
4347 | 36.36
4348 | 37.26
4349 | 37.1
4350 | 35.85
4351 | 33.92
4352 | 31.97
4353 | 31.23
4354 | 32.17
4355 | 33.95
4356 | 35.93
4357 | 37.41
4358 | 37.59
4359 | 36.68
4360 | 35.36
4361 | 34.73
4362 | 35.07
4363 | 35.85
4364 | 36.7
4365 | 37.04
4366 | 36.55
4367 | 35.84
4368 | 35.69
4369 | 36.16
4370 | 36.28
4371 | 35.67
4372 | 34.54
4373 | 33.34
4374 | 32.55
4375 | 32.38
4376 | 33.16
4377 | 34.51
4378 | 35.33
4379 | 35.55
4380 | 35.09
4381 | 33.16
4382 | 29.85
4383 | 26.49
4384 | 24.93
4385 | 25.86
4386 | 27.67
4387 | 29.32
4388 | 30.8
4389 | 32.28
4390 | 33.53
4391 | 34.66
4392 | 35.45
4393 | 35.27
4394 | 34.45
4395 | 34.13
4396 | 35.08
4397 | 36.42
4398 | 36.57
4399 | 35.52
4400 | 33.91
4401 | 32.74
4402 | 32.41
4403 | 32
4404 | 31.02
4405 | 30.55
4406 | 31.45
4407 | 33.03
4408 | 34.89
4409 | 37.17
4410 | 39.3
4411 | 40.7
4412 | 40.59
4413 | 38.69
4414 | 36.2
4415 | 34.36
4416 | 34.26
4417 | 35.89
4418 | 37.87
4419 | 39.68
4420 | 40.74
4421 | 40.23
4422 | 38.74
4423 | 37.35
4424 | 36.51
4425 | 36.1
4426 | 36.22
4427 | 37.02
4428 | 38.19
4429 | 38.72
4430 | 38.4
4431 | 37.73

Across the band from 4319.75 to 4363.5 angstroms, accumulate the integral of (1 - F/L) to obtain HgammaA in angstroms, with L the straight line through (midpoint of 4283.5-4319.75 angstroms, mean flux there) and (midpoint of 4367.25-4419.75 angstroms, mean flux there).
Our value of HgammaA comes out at -4.8 angstroms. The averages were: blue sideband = 27.6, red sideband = 34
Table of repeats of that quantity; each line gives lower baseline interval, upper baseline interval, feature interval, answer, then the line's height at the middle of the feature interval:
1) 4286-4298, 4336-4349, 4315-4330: -1.3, 30.9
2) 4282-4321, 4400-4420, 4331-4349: -1.8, 30.7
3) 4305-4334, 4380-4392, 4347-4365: -2.7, 30.7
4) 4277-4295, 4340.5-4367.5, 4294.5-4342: 3.6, 32.1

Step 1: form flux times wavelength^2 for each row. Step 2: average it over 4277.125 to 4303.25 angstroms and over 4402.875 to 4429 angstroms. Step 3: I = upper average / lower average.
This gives 1.38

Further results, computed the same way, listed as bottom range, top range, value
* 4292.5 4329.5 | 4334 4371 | 1.23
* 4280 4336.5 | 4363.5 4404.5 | 1.16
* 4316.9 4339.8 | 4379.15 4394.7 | 0.95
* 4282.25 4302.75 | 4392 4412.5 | 1.34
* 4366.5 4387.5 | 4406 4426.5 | 1.17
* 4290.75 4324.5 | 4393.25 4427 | 1.34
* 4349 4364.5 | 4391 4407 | 0.98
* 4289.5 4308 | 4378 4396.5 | 1.29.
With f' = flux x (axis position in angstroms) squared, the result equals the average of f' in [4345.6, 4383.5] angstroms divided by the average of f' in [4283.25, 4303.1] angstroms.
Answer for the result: 1.32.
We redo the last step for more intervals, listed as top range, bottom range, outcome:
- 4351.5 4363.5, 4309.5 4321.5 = 1.12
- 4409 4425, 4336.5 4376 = 1.14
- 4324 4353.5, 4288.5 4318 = 1.27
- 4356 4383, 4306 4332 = 1.16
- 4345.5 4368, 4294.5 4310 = 1.51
